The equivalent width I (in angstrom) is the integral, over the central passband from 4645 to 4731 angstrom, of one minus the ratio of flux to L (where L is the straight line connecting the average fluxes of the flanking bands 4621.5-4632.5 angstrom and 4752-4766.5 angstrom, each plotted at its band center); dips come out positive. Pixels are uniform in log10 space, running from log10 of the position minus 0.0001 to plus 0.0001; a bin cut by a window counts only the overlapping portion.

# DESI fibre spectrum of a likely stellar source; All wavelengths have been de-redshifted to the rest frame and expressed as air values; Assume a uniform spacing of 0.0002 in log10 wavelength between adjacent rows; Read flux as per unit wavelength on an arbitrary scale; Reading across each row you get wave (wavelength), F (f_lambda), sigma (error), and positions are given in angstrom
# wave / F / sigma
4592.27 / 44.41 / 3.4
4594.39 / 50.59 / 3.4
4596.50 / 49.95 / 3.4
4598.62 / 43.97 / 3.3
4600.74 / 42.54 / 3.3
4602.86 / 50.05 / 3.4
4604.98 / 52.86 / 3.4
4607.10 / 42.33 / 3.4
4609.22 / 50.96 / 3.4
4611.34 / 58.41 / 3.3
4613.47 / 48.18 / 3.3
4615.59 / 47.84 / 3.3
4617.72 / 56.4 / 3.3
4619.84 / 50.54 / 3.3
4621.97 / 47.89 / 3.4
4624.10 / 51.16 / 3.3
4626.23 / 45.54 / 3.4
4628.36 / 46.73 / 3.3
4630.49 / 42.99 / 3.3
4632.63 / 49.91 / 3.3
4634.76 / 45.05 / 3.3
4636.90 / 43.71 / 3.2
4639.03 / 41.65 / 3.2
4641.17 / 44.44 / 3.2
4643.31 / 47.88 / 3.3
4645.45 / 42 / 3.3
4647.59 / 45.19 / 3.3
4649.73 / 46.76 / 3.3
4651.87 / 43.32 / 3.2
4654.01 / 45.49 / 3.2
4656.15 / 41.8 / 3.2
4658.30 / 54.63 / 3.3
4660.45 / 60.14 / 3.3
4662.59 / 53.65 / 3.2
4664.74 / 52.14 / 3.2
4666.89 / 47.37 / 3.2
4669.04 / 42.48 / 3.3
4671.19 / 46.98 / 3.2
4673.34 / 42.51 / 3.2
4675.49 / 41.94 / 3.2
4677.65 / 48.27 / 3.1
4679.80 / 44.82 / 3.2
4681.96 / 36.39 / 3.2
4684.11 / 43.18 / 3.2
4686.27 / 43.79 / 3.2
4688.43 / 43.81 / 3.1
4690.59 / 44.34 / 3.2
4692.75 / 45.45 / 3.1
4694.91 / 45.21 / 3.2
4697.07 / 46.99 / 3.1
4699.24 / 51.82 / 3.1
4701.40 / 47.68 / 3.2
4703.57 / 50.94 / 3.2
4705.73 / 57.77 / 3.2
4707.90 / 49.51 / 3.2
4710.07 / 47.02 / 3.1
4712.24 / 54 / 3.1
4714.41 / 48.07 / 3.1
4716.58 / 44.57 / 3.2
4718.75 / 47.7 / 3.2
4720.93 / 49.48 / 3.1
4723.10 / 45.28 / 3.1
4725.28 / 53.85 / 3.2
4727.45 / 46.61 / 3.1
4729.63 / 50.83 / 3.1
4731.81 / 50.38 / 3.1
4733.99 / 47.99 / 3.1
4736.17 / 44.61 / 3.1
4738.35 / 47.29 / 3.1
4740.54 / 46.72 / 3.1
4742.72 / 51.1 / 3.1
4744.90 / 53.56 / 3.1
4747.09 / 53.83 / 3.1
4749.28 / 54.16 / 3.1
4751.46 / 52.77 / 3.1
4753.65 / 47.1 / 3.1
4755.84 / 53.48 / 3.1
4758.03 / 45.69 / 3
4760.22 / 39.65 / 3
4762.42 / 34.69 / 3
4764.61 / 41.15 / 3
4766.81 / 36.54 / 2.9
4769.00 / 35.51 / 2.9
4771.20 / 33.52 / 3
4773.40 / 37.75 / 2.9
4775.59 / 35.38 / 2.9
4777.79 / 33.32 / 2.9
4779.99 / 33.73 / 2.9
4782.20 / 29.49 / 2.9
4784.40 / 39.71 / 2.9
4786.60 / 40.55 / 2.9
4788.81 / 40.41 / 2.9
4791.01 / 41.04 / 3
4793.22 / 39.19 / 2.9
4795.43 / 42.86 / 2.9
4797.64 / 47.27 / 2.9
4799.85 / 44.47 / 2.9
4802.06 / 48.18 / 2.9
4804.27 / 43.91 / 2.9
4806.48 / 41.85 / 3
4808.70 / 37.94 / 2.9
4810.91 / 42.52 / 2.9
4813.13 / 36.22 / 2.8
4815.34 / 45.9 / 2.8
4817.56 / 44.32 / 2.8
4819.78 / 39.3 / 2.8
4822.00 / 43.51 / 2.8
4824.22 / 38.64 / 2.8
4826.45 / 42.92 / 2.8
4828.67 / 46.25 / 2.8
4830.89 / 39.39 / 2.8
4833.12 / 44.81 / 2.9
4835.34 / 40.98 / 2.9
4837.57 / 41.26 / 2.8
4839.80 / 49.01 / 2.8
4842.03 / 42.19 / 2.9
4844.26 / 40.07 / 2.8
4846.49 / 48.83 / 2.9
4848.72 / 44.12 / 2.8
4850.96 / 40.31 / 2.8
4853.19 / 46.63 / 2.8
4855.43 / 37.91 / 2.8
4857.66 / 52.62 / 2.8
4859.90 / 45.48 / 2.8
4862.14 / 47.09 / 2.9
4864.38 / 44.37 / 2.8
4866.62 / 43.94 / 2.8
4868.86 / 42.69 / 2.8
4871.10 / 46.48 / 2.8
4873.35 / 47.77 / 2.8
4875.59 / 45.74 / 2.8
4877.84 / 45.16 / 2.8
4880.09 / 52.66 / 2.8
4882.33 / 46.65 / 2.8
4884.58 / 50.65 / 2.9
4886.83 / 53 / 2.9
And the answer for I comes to -3.8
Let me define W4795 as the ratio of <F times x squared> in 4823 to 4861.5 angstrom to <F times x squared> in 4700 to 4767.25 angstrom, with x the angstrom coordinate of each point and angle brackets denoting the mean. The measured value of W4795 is 0.9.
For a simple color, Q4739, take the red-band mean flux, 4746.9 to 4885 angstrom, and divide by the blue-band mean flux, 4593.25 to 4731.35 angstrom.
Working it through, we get 0.90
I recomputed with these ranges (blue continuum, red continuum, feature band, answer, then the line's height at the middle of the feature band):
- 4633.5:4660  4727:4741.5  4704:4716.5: -0.94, 47.2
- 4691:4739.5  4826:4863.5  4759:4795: 7.27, 46.5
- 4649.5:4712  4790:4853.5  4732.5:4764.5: -1.94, 45.1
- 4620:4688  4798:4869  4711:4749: -3.61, 45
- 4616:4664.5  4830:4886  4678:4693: 1.24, 47.1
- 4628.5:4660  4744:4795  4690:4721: -3.70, 43.6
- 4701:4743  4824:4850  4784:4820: 2.28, 45.1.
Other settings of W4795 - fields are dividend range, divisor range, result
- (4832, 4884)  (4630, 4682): 1.06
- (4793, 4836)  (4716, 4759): 0.89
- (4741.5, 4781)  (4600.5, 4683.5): 0.96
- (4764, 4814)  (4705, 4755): 0.81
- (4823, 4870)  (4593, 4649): 1.01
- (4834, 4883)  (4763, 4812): 1.18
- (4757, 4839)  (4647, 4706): 0.91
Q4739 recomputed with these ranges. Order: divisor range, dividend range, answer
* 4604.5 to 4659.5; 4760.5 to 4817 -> 0.83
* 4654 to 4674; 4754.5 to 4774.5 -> 0.81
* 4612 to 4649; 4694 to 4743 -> 1.04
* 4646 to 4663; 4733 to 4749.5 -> 1.02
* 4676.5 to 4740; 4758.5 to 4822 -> 0.83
